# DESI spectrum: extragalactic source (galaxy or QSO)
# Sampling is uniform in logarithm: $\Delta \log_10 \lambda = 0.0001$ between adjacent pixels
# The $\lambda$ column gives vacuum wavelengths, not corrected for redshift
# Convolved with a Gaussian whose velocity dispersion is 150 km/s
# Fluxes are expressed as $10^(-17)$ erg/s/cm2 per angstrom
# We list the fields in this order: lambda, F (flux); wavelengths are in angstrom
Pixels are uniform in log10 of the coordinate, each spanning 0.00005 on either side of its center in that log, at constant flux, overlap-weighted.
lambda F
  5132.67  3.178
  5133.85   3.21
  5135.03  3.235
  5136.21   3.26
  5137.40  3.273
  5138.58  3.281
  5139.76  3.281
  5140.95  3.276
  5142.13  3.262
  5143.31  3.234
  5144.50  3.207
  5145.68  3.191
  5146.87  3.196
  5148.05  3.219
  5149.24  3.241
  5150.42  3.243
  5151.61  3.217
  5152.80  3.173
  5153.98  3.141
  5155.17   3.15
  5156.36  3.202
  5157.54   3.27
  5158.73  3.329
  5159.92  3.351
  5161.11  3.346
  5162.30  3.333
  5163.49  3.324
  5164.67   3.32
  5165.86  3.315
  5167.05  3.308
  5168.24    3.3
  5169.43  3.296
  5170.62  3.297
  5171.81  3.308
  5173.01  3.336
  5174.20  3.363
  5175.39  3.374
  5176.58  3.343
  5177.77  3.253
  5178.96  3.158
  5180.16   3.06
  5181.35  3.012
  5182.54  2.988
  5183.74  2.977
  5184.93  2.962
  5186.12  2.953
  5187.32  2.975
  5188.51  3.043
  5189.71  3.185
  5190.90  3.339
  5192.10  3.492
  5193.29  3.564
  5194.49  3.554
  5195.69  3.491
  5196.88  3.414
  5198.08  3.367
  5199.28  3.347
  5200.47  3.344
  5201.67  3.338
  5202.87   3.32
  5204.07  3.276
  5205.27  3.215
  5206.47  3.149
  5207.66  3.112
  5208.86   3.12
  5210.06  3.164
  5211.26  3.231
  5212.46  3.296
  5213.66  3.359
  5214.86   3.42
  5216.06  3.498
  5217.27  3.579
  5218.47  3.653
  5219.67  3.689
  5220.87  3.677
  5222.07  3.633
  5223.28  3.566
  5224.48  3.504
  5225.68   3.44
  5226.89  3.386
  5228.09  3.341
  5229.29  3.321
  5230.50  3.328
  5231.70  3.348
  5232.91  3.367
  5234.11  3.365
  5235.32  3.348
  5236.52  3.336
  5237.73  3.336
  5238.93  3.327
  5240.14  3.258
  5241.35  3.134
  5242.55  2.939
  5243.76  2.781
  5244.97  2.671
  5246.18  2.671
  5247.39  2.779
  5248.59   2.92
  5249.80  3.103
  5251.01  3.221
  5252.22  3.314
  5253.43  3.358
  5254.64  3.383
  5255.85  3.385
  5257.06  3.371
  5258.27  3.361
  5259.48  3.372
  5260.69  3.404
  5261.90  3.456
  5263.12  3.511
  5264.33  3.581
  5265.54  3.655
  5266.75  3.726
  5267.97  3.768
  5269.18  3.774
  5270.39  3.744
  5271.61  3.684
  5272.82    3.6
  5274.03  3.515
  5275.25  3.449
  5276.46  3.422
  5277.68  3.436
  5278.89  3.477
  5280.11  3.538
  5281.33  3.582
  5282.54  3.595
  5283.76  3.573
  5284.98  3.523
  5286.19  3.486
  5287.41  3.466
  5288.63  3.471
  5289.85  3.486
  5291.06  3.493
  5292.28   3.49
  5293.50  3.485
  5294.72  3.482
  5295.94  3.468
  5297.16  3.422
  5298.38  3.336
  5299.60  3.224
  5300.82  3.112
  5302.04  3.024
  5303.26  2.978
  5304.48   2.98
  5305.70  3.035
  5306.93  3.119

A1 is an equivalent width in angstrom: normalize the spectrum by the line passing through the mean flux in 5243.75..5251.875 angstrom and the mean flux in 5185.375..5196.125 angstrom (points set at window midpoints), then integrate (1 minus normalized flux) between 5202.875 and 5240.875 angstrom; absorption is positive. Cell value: -3.8 angstrom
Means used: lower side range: 3.28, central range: 3.37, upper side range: 2.9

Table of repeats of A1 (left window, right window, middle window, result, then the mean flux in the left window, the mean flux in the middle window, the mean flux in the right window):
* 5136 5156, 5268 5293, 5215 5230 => -0.49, 3.22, 3.52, 3.55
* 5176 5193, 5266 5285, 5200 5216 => -0.07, 3.13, 3.26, 3.59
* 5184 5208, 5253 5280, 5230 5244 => 0.68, 3.27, 3.25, 3.52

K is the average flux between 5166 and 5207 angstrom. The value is 3.26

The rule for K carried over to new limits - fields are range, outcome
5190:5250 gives 3.3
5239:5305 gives 3.36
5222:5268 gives 3.3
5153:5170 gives 3.28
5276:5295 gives 3.5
